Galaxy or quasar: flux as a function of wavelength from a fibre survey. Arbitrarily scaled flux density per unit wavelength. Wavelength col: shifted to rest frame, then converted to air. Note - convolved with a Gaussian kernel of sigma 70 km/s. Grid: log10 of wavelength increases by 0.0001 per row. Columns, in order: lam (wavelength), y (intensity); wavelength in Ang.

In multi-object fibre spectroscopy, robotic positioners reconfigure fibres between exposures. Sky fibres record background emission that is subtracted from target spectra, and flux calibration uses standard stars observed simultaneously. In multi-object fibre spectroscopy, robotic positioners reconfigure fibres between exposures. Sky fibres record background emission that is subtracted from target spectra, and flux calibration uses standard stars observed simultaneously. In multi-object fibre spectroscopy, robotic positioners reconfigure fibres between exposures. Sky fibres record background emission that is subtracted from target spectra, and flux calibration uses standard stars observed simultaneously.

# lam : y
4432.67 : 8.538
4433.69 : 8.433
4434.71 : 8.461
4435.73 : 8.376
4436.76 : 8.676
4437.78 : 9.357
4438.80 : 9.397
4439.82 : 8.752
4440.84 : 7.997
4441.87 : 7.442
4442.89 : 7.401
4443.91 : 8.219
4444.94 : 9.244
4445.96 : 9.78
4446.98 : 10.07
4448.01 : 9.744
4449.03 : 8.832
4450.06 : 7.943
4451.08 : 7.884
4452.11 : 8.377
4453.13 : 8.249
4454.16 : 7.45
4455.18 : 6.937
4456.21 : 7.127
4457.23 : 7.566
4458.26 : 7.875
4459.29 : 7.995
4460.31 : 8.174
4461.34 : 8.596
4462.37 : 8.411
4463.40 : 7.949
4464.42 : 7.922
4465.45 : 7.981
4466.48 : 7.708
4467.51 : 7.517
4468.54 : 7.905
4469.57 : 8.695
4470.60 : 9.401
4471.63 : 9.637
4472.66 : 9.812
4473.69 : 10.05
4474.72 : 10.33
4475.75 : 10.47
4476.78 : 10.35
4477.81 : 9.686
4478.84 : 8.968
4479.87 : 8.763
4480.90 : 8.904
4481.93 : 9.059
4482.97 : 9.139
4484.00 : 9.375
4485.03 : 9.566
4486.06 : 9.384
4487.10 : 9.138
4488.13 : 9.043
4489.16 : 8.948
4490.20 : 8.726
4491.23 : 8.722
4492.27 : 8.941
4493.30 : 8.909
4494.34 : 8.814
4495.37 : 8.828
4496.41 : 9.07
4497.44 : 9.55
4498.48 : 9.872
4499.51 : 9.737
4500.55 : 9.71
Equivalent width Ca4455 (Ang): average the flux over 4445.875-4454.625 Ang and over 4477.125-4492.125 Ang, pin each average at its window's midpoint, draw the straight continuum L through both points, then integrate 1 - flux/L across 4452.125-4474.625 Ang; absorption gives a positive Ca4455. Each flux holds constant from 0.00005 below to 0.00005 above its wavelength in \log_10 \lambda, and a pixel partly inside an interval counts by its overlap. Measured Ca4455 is 1.4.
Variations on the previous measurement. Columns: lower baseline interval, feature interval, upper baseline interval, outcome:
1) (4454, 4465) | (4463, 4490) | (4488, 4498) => -2.1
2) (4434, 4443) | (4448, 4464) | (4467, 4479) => 1.7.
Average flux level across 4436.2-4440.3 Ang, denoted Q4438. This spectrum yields 9.04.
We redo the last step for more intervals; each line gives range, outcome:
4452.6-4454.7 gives 7.87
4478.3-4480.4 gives 8.89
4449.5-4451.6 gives 7.91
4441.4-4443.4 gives 7.44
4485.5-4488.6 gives 9.19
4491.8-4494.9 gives 8.9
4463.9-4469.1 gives 7.82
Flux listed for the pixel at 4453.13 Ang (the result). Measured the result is 8.249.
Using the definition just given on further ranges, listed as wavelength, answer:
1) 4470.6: 9.401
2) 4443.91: 8.219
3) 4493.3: 8.909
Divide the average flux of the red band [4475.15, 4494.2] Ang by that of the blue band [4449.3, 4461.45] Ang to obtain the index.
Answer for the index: 1.18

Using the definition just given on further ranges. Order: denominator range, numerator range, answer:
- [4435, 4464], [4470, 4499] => 1.12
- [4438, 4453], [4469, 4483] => 1.10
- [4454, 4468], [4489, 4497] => 1.14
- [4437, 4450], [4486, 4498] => 1.02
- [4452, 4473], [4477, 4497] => 1.11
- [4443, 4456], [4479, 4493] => 1.07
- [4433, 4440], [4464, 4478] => 1.04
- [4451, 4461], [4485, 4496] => 1.15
